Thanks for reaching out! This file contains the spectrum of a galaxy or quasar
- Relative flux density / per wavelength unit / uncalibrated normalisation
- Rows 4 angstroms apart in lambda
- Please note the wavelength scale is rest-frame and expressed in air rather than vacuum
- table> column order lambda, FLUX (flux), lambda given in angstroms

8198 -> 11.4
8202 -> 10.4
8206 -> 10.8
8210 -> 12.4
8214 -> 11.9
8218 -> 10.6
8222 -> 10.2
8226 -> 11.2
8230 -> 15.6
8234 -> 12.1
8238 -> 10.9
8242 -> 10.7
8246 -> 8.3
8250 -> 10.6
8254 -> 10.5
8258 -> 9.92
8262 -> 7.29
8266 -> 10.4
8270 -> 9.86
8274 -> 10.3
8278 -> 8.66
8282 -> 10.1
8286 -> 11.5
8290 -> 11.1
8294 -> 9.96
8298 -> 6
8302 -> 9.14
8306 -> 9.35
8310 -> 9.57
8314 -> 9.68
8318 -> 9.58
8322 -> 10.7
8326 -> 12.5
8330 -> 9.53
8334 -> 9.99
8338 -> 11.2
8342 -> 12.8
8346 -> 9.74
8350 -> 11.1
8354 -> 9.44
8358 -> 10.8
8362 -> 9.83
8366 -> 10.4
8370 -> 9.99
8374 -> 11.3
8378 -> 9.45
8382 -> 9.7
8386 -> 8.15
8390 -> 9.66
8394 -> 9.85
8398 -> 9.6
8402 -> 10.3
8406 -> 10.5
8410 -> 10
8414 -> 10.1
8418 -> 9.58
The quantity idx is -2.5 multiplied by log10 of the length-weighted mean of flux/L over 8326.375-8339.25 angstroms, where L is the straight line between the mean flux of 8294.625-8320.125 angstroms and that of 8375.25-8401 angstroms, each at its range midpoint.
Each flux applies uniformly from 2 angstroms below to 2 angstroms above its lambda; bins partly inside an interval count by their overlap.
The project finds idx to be -0.15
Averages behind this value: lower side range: 8.95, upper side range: 9.49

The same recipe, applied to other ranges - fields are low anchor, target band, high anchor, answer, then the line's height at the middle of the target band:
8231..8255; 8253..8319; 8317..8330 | 0.13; 10.8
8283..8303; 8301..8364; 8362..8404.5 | -0.07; 9.7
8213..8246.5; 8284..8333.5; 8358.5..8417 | 0.08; 10.7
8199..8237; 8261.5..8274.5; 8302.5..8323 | 0.11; 10.6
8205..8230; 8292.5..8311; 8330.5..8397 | 0.23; 10.8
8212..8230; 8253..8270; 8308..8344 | 0.17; 11.2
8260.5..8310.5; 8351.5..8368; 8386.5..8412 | -0.04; 9.75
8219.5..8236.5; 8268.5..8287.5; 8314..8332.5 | 0.12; 11.3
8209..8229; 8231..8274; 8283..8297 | 0.08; 11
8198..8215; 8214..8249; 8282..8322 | -0.03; 10.9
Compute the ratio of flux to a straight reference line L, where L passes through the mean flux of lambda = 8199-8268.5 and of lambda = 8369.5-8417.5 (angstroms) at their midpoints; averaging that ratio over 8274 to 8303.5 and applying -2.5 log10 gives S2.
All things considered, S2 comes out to 0.10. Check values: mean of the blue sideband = 10.8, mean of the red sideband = 9.87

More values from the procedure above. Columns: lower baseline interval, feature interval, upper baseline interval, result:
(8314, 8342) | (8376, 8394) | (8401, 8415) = 0.116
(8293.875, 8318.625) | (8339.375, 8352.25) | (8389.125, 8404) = -0.195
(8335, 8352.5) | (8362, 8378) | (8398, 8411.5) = 0.038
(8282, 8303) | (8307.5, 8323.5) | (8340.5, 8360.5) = 0.023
